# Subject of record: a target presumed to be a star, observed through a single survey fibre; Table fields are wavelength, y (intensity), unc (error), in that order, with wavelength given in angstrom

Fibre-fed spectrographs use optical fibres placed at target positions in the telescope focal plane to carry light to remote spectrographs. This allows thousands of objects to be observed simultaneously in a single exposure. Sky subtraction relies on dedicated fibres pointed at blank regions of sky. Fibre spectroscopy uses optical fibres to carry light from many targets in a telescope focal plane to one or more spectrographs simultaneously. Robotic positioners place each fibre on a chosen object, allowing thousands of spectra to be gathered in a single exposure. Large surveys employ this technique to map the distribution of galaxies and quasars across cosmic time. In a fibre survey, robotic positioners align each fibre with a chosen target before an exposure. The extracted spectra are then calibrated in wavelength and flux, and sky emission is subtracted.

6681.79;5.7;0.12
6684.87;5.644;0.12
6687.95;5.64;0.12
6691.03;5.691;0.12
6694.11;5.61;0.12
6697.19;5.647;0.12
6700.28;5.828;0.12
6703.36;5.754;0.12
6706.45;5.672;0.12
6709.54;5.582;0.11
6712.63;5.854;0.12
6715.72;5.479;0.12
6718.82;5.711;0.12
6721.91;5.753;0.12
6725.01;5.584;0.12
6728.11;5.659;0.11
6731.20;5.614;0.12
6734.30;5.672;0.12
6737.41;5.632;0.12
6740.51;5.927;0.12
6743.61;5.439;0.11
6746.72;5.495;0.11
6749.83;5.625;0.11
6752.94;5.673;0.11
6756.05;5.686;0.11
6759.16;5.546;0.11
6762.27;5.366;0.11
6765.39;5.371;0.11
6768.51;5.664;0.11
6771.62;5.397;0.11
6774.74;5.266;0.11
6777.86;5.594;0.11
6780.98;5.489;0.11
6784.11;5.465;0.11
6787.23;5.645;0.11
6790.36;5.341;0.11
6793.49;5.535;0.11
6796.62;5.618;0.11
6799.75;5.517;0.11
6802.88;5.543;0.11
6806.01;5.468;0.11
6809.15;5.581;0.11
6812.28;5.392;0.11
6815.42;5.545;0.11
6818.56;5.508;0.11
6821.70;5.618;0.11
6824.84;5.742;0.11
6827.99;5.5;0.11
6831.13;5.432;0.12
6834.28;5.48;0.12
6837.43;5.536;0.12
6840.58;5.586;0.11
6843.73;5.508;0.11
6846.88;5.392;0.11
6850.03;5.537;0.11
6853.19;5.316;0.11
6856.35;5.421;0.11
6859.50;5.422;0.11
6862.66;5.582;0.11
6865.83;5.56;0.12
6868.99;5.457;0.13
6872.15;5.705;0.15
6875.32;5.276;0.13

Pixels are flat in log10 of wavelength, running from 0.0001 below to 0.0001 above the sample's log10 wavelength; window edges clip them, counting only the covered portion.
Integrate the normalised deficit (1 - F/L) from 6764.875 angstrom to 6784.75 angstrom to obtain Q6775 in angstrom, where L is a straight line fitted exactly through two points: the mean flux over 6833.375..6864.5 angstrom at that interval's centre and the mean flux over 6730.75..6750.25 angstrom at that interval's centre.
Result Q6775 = 0.4 angstrom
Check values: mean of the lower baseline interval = 5.63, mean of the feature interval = 5.47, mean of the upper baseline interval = 5.48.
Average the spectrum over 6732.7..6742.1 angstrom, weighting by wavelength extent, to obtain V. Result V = 5.74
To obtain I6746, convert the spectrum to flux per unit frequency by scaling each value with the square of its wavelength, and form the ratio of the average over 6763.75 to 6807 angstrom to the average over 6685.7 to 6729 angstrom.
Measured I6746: 1.0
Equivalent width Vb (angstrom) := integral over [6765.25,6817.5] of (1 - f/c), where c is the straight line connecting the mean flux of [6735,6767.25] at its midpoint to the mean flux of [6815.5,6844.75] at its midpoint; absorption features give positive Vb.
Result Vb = 0.6 angstrom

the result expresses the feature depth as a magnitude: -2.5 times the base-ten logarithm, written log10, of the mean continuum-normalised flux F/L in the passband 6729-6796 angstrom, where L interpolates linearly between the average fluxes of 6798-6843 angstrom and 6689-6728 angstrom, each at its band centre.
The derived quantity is 0.01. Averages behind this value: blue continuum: 5.68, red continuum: 5.53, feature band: 5.55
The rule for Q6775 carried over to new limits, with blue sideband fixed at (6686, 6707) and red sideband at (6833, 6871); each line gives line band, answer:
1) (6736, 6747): 0.0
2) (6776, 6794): 0.2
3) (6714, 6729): 0.1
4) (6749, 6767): 0.2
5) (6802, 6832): 0.0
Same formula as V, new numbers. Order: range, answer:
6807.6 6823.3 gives 5.53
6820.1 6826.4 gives 5.68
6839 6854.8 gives 5.47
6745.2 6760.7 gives 5.61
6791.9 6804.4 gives 5.55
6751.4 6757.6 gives 5.68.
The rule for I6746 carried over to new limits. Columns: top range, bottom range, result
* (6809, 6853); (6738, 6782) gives 1.02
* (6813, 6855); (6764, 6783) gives 1.03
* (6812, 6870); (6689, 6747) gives 1.01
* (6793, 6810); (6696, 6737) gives 1.00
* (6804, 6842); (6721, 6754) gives 1.01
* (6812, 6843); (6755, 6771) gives 1.02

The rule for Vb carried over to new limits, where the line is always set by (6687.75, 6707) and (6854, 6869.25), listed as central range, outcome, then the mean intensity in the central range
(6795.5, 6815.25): 0.1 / 5.52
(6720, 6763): 0.1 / 5.63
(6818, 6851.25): -0.1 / 5.53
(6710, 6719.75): 0.0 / 5.67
